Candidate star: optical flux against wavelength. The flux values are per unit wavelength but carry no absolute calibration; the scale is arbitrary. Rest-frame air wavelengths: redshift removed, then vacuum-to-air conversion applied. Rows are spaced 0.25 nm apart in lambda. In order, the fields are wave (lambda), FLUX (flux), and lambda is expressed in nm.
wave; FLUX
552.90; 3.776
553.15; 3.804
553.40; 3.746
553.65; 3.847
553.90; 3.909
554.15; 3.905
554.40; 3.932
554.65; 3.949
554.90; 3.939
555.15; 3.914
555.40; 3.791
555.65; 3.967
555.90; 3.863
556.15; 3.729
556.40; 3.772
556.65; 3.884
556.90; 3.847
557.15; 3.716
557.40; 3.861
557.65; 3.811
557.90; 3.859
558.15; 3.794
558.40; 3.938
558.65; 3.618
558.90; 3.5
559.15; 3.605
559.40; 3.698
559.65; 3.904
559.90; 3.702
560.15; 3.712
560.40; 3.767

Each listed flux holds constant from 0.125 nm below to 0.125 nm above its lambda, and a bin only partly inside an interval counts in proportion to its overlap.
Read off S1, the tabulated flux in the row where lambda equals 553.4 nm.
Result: 3.746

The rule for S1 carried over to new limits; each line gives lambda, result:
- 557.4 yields 3.861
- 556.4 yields 3.772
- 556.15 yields 3.729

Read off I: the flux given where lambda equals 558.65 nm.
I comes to 3.618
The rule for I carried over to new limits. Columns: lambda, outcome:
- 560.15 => 3.712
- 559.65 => 3.904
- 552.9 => 3.776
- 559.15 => 3.605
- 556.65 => 3.884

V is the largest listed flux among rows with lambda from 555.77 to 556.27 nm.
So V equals 3.863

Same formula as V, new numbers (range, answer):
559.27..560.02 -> 3.904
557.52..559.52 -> 3.938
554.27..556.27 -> 3.967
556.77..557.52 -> 3.861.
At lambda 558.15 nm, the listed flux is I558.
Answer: 3.794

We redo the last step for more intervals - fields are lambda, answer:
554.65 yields 3.949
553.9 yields 3.909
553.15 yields 3.804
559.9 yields 3.702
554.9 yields 3.939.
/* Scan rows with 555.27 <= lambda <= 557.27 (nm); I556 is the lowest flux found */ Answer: 3.716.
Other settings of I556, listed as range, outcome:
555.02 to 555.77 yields 3.791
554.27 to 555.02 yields 3.932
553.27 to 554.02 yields 3.746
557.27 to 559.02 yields 3.5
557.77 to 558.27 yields 3.794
